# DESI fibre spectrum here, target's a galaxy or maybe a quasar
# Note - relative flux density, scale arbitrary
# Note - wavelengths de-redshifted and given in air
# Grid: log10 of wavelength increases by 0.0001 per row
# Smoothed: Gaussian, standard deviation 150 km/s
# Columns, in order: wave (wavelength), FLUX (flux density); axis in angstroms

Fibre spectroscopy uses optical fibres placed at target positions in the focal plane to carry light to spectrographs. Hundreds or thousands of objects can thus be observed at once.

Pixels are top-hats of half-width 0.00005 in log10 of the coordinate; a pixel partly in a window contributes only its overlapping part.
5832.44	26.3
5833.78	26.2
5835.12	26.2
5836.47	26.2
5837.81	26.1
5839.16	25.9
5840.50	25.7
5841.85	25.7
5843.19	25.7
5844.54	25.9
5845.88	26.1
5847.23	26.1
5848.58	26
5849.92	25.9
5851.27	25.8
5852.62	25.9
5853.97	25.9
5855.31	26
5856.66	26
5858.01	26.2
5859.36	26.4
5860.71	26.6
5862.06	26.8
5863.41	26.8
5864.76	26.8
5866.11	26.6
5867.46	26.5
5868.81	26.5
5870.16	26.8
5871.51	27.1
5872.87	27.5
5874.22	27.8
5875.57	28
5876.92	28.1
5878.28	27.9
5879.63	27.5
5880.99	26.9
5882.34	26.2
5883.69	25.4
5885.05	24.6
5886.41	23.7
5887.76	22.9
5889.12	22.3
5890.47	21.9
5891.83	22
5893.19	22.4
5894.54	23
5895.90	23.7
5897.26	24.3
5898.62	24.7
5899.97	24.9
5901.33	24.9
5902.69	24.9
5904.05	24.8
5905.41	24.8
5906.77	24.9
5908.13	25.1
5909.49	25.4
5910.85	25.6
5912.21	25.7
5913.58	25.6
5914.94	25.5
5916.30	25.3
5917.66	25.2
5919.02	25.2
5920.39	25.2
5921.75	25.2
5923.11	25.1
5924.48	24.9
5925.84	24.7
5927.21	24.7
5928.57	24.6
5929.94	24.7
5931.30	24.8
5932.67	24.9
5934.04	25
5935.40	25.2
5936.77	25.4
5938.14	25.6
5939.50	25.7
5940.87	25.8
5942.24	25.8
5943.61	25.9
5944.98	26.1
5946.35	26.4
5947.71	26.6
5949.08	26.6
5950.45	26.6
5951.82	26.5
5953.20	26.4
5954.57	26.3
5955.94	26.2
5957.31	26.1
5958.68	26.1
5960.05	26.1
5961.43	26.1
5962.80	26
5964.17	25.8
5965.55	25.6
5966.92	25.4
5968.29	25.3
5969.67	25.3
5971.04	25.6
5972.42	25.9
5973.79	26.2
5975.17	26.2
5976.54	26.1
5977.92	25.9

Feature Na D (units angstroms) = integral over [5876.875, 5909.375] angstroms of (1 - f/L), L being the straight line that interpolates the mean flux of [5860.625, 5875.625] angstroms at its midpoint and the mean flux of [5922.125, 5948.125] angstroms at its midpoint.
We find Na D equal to 2.2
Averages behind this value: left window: 27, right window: 25.4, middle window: 24.6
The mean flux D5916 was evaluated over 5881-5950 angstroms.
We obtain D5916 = 24.9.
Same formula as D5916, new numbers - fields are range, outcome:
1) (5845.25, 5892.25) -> 26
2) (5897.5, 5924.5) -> 25.1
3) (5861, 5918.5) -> 25.4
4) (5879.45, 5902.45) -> 24.1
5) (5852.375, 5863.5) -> 26.3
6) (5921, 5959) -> 25.6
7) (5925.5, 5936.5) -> 24.8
